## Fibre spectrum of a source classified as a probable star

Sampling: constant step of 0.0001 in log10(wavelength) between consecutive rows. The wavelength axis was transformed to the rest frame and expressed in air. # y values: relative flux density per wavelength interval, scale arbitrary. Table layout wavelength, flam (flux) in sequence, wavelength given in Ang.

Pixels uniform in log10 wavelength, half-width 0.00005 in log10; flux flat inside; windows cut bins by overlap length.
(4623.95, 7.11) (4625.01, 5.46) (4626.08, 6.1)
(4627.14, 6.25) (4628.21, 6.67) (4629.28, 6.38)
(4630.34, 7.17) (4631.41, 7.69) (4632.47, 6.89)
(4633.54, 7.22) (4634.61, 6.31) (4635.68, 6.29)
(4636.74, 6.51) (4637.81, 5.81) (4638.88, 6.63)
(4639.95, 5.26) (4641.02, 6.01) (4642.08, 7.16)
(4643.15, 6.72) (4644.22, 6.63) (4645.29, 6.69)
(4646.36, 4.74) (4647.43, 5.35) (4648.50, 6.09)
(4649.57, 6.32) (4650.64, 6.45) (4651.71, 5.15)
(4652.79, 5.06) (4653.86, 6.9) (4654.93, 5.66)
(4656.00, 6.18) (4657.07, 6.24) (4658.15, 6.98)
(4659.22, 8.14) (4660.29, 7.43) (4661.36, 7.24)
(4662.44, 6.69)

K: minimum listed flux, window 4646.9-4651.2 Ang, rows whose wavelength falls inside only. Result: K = 5.35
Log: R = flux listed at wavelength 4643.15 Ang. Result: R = 6.72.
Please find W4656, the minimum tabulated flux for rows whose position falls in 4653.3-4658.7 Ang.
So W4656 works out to 5.66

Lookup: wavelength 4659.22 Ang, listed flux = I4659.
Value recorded 8.14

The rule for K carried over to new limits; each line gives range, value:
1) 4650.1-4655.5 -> 5.06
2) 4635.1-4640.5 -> 5.26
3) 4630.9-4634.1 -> 6.89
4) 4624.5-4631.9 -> 5.46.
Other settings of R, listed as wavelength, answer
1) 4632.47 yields 6.89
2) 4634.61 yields 6.31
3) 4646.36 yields 4.74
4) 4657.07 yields 6.24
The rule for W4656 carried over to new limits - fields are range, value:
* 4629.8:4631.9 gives 7.17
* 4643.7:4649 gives 4.74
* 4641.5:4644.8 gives 6.63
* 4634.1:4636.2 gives 6.29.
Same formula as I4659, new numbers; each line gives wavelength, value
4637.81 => 5.81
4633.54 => 7.22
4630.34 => 7.17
